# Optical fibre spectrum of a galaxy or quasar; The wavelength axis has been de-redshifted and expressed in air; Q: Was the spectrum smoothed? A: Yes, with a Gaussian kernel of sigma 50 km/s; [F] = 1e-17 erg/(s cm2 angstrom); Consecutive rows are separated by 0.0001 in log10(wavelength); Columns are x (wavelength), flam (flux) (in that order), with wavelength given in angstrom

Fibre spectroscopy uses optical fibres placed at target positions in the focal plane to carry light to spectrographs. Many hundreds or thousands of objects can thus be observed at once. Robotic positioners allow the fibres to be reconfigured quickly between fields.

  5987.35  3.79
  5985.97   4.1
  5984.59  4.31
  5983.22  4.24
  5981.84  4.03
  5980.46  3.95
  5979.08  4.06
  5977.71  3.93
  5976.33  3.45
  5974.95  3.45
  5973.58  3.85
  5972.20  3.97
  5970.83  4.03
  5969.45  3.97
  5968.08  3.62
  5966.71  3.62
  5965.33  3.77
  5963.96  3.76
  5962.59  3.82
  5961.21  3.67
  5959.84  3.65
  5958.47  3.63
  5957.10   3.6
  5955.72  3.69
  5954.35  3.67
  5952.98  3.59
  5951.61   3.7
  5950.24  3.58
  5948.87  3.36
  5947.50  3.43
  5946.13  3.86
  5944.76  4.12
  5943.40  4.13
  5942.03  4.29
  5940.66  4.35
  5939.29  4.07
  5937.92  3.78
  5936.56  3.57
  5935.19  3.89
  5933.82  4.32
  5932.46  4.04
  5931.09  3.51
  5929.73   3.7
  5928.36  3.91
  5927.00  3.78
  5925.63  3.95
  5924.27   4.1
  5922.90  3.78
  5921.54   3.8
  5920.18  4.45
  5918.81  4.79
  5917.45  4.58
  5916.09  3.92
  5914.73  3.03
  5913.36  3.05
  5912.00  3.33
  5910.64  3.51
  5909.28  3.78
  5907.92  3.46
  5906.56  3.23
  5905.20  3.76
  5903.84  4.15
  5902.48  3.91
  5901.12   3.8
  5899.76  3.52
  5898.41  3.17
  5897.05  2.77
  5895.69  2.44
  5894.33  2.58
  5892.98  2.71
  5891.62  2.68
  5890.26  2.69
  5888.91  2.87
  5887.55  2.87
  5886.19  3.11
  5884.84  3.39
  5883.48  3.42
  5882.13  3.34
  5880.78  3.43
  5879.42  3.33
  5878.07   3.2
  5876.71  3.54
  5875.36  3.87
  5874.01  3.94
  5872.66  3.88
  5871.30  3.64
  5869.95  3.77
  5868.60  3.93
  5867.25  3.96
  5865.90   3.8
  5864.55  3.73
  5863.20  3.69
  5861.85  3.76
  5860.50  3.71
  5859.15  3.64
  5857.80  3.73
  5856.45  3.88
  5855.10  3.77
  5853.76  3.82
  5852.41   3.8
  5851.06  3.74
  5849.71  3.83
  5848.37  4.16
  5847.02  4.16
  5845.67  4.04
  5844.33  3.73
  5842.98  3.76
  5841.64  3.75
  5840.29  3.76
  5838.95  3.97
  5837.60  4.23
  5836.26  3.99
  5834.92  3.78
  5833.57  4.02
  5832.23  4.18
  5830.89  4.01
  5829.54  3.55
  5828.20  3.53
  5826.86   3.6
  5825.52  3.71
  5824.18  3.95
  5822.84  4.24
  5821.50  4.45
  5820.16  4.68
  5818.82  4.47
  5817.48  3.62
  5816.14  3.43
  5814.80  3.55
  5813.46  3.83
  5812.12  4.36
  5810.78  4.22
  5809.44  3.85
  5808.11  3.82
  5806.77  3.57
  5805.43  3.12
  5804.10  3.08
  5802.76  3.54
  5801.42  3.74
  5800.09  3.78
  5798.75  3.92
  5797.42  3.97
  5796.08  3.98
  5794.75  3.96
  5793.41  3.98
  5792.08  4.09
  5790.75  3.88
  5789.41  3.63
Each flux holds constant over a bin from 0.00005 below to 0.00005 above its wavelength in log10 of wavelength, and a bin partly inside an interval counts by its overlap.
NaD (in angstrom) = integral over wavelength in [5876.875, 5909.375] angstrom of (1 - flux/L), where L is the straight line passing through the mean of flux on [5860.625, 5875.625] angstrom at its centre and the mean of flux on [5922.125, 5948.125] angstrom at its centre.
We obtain 5.3 angstrom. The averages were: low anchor 3.81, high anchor 3.93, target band 3.23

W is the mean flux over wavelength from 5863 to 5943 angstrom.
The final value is 3.61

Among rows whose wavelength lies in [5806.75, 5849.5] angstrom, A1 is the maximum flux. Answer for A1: 4.68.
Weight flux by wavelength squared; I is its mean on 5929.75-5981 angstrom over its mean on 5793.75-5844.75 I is 1.0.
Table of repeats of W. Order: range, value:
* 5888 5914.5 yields 3.23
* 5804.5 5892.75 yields 3.73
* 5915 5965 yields 3.88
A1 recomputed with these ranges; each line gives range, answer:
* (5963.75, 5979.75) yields 4.06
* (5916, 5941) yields 4.79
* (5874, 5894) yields 3.94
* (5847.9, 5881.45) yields 4.16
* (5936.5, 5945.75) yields 4.35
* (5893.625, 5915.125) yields 4.15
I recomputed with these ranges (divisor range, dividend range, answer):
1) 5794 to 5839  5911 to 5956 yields 1.03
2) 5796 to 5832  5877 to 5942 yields 0.96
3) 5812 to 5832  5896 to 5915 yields 0.90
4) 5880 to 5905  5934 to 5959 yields 1.22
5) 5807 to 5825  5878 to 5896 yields 0.77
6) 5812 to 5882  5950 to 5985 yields 1.03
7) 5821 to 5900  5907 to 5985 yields 1.09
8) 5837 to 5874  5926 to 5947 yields 1.06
